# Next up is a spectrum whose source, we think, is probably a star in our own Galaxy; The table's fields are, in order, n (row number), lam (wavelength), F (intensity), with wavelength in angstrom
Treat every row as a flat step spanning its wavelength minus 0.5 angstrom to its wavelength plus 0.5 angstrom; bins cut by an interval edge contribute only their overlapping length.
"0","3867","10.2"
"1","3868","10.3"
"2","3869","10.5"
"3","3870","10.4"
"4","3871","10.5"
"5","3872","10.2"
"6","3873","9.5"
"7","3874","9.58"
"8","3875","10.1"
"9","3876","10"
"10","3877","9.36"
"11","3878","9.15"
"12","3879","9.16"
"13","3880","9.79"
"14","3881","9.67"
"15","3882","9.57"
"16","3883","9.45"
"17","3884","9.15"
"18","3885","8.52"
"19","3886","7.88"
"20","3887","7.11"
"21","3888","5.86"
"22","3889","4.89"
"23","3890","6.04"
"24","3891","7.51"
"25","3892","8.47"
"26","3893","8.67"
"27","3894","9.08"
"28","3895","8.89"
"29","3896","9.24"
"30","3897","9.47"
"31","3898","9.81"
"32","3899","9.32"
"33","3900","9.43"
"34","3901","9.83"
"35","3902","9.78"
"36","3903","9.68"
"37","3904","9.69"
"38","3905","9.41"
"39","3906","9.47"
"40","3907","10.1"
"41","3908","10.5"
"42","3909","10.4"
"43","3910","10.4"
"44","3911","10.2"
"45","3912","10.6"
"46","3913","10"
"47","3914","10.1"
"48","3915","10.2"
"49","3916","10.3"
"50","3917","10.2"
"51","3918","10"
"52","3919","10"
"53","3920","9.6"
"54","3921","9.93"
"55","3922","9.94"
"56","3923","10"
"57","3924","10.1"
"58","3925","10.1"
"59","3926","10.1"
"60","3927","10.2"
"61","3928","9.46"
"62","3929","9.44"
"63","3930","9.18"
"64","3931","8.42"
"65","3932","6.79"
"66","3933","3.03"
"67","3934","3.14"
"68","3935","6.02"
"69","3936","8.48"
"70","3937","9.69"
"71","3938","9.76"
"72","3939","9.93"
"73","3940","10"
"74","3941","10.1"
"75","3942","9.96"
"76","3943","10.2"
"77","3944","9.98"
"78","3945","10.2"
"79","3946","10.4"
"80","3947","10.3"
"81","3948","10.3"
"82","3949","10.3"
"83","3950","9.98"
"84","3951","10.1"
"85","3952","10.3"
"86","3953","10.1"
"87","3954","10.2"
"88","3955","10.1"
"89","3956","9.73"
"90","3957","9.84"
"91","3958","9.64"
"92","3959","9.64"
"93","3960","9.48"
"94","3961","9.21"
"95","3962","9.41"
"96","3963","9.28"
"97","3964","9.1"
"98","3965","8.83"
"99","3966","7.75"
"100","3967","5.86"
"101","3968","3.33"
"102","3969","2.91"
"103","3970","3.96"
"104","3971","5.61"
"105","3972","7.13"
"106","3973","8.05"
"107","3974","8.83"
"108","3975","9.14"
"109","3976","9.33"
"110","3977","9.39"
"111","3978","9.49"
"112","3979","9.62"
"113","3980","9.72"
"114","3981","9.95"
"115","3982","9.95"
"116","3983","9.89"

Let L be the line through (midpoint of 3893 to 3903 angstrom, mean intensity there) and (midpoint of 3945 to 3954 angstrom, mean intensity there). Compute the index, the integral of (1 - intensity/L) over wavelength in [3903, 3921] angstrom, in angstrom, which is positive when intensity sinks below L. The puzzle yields -0.80 angstrom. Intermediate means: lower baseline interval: 9.4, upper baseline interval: 10.2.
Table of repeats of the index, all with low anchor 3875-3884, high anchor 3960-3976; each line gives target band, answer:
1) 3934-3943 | -1.0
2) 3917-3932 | -2.2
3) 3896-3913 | -1.8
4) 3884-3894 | 2.0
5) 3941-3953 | -3.5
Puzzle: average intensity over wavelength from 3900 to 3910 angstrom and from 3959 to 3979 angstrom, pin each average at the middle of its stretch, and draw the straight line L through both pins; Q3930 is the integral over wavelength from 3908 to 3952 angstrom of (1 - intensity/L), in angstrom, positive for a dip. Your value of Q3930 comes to -2.2 angstrom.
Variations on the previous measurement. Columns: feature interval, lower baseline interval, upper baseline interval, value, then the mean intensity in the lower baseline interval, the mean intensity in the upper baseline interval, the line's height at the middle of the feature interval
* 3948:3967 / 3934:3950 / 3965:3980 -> -2.5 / 9.51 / 7.31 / 8.39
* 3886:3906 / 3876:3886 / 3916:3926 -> 2.1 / 9.28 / 10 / 9.55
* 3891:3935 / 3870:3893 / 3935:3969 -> -1.6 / 8.74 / 9.29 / 8.99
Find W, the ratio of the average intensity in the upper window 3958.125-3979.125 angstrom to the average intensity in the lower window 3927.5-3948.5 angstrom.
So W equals 0.9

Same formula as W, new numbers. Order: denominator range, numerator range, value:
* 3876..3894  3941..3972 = 1.06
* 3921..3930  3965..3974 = 0.60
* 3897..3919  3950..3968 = 0.92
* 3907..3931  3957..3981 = 0.81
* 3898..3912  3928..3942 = 0.82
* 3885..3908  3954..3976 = 0.93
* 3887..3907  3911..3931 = 1.15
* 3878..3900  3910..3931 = 1.17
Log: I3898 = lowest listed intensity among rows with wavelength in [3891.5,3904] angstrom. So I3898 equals 8.47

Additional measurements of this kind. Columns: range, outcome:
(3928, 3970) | 2.91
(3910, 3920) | 9.6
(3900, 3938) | 3.03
